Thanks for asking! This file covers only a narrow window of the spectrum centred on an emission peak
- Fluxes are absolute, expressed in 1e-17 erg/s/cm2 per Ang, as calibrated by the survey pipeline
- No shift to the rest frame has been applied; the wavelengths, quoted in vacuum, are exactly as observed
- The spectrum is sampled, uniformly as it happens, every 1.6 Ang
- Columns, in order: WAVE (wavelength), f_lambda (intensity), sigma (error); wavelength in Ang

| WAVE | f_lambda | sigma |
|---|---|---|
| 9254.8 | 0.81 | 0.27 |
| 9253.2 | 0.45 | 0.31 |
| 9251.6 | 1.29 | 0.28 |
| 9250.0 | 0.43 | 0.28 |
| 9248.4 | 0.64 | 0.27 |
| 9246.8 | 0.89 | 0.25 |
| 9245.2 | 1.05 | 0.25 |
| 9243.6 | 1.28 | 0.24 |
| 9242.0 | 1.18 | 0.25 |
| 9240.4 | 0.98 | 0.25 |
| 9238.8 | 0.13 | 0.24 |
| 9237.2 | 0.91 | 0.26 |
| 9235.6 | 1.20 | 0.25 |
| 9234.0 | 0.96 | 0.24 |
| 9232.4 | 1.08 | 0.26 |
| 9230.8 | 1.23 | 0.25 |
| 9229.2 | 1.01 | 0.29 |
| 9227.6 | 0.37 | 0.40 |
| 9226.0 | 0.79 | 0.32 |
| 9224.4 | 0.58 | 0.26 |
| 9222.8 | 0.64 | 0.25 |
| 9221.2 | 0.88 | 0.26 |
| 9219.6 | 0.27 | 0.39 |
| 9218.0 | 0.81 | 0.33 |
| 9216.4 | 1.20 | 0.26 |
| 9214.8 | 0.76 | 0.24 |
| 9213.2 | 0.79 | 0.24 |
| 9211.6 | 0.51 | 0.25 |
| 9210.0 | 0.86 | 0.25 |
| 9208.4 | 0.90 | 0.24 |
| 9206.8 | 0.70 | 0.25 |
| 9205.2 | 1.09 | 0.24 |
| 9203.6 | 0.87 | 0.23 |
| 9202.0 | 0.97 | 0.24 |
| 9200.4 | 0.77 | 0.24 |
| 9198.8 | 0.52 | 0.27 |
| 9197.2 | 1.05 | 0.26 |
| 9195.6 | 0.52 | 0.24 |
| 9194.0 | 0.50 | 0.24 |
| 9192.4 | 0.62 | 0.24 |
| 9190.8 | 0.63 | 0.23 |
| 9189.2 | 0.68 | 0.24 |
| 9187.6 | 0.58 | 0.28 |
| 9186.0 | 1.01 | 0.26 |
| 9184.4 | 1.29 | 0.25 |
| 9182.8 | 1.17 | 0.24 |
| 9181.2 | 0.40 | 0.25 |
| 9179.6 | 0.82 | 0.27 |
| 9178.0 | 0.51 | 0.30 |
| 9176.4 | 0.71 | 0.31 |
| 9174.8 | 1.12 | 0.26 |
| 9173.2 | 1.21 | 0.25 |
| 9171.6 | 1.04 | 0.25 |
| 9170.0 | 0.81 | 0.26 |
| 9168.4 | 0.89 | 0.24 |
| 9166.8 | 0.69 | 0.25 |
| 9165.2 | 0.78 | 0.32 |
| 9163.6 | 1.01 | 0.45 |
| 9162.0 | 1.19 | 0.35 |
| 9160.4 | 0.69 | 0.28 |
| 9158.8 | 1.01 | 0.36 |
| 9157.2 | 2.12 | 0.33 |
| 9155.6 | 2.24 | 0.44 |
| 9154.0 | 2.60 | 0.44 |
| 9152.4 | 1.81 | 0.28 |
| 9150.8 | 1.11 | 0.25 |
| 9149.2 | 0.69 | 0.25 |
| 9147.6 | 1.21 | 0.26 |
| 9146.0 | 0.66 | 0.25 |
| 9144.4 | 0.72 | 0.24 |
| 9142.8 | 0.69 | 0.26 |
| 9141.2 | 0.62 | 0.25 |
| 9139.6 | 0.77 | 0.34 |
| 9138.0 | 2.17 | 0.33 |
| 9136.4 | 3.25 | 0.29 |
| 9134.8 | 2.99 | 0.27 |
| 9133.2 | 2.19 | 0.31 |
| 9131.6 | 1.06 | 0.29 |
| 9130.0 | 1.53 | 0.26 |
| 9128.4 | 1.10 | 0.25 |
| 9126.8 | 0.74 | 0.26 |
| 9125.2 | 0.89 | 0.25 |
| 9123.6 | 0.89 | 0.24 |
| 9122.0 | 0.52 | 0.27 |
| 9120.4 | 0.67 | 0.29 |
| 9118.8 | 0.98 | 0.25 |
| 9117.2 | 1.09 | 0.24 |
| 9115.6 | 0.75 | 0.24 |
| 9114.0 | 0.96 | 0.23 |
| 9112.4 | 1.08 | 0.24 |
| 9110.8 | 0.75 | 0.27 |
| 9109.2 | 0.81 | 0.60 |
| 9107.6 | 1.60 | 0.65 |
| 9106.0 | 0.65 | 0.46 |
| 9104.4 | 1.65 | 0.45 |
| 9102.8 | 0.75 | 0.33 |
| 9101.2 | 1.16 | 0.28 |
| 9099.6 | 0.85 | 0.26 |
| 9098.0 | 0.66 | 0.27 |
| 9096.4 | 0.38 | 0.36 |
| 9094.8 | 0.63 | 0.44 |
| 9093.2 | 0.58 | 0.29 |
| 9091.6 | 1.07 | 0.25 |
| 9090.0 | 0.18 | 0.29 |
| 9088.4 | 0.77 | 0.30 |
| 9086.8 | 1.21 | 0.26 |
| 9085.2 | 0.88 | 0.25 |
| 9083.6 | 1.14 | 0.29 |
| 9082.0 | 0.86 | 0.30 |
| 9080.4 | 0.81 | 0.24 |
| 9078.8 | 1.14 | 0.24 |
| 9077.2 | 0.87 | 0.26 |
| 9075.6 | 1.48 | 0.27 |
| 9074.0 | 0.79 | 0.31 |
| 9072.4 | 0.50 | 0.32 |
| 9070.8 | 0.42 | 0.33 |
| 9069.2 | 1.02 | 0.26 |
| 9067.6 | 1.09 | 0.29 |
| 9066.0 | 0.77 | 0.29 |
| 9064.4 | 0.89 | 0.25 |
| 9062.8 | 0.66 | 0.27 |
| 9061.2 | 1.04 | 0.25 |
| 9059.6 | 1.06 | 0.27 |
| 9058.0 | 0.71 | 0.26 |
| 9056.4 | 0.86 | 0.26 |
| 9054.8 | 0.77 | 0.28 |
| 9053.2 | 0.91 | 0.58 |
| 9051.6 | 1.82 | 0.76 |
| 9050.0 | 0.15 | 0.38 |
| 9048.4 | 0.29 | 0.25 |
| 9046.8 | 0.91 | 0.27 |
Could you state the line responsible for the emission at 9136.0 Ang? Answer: [S II]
